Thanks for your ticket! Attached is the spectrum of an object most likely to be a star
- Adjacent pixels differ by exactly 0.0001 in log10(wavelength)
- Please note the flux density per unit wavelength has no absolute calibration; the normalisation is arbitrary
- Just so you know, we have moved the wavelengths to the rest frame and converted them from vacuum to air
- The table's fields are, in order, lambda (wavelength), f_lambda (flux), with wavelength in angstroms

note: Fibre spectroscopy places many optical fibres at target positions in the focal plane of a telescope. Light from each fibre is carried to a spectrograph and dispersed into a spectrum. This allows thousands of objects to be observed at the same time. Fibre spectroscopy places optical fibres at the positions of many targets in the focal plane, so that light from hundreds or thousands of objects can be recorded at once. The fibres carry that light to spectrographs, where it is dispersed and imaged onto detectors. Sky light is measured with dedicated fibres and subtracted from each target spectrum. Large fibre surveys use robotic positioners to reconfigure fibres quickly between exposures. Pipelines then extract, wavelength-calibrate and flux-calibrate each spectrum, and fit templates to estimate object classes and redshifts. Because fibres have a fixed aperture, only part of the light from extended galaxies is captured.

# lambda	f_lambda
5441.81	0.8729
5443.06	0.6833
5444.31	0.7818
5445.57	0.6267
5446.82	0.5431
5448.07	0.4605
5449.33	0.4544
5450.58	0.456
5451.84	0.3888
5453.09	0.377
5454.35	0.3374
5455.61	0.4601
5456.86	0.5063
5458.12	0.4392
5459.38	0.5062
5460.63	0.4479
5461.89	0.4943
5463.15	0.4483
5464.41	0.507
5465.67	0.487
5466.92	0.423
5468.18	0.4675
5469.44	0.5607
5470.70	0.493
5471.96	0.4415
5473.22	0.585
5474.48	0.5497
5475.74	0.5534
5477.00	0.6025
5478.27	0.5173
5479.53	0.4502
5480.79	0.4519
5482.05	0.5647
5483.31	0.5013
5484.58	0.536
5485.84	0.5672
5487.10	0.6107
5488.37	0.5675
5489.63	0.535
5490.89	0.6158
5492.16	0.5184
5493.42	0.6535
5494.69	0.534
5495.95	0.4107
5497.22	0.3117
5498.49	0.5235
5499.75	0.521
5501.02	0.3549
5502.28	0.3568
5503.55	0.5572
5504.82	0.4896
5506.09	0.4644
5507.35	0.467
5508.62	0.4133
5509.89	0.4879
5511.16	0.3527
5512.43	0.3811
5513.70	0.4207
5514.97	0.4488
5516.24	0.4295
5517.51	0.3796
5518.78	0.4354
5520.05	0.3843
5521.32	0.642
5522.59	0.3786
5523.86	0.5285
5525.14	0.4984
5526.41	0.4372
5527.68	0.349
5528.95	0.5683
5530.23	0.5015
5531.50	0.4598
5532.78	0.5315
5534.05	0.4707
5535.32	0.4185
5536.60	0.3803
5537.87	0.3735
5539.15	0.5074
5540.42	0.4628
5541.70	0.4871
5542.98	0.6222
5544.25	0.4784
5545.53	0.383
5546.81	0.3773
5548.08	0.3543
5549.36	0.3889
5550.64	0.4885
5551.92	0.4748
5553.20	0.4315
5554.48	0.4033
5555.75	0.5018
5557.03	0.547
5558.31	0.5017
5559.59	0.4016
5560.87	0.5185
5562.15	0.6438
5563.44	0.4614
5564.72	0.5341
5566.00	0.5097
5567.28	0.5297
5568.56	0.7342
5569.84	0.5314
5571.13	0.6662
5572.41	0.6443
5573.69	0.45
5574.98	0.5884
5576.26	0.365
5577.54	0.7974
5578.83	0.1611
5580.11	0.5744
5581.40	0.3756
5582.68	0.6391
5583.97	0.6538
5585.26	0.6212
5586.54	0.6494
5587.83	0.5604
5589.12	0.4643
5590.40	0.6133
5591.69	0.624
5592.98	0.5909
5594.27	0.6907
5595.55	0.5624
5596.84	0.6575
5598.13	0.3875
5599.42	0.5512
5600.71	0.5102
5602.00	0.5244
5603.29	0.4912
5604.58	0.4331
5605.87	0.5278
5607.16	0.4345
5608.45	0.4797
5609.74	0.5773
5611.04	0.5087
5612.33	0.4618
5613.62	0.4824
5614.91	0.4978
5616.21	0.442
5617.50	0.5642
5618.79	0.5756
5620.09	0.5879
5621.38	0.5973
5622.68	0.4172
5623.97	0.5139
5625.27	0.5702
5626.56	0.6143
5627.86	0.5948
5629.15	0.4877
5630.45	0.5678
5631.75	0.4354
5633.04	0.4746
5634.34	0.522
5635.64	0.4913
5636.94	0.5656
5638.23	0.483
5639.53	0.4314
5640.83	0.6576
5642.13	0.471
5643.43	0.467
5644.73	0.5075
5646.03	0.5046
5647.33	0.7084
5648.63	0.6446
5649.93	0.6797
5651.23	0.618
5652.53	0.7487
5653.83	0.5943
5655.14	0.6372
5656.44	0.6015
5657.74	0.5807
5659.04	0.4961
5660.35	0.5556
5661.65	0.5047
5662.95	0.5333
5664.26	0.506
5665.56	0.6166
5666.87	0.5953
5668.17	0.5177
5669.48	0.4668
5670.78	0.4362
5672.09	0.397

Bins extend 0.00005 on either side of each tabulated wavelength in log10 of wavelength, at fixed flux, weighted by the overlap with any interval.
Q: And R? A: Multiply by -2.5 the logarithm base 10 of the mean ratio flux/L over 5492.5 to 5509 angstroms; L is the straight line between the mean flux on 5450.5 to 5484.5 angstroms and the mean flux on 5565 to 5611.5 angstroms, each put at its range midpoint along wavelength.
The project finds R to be 0.07 mag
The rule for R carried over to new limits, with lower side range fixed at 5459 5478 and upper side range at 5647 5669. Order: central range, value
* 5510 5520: 0.272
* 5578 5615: 0.070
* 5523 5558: 0.171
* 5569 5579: 0.015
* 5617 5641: 0.094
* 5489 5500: 0.007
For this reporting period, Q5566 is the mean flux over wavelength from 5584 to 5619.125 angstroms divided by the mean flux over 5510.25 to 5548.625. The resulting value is 1.20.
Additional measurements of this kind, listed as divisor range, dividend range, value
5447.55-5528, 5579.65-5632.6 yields 1.13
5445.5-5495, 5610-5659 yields 1.09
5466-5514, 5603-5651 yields 1.06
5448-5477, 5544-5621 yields 1.10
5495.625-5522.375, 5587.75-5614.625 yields 1.21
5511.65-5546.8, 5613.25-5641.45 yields 1.15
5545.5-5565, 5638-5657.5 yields 1.26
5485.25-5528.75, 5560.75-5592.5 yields 1.18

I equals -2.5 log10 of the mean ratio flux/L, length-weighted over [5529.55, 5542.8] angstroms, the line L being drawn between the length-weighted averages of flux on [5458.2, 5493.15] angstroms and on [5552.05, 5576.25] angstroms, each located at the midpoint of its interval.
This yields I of 0.13 mag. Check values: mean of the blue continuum 0.519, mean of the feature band 0.465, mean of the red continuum 0.528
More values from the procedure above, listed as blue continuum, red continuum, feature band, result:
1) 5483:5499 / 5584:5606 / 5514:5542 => 0.182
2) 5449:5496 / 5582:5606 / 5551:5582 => 0.076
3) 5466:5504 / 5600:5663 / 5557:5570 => -0.024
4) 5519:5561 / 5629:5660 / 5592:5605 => -0.059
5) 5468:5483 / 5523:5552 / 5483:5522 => 0.033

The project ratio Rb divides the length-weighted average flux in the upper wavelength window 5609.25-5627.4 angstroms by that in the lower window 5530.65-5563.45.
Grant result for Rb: 1.14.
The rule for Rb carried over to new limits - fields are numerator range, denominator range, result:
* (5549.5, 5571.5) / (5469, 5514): 1.04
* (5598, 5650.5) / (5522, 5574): 1.08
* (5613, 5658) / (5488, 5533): 1.18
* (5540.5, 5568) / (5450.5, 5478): 1.00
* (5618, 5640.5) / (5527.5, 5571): 1.09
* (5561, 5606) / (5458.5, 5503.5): 1.09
